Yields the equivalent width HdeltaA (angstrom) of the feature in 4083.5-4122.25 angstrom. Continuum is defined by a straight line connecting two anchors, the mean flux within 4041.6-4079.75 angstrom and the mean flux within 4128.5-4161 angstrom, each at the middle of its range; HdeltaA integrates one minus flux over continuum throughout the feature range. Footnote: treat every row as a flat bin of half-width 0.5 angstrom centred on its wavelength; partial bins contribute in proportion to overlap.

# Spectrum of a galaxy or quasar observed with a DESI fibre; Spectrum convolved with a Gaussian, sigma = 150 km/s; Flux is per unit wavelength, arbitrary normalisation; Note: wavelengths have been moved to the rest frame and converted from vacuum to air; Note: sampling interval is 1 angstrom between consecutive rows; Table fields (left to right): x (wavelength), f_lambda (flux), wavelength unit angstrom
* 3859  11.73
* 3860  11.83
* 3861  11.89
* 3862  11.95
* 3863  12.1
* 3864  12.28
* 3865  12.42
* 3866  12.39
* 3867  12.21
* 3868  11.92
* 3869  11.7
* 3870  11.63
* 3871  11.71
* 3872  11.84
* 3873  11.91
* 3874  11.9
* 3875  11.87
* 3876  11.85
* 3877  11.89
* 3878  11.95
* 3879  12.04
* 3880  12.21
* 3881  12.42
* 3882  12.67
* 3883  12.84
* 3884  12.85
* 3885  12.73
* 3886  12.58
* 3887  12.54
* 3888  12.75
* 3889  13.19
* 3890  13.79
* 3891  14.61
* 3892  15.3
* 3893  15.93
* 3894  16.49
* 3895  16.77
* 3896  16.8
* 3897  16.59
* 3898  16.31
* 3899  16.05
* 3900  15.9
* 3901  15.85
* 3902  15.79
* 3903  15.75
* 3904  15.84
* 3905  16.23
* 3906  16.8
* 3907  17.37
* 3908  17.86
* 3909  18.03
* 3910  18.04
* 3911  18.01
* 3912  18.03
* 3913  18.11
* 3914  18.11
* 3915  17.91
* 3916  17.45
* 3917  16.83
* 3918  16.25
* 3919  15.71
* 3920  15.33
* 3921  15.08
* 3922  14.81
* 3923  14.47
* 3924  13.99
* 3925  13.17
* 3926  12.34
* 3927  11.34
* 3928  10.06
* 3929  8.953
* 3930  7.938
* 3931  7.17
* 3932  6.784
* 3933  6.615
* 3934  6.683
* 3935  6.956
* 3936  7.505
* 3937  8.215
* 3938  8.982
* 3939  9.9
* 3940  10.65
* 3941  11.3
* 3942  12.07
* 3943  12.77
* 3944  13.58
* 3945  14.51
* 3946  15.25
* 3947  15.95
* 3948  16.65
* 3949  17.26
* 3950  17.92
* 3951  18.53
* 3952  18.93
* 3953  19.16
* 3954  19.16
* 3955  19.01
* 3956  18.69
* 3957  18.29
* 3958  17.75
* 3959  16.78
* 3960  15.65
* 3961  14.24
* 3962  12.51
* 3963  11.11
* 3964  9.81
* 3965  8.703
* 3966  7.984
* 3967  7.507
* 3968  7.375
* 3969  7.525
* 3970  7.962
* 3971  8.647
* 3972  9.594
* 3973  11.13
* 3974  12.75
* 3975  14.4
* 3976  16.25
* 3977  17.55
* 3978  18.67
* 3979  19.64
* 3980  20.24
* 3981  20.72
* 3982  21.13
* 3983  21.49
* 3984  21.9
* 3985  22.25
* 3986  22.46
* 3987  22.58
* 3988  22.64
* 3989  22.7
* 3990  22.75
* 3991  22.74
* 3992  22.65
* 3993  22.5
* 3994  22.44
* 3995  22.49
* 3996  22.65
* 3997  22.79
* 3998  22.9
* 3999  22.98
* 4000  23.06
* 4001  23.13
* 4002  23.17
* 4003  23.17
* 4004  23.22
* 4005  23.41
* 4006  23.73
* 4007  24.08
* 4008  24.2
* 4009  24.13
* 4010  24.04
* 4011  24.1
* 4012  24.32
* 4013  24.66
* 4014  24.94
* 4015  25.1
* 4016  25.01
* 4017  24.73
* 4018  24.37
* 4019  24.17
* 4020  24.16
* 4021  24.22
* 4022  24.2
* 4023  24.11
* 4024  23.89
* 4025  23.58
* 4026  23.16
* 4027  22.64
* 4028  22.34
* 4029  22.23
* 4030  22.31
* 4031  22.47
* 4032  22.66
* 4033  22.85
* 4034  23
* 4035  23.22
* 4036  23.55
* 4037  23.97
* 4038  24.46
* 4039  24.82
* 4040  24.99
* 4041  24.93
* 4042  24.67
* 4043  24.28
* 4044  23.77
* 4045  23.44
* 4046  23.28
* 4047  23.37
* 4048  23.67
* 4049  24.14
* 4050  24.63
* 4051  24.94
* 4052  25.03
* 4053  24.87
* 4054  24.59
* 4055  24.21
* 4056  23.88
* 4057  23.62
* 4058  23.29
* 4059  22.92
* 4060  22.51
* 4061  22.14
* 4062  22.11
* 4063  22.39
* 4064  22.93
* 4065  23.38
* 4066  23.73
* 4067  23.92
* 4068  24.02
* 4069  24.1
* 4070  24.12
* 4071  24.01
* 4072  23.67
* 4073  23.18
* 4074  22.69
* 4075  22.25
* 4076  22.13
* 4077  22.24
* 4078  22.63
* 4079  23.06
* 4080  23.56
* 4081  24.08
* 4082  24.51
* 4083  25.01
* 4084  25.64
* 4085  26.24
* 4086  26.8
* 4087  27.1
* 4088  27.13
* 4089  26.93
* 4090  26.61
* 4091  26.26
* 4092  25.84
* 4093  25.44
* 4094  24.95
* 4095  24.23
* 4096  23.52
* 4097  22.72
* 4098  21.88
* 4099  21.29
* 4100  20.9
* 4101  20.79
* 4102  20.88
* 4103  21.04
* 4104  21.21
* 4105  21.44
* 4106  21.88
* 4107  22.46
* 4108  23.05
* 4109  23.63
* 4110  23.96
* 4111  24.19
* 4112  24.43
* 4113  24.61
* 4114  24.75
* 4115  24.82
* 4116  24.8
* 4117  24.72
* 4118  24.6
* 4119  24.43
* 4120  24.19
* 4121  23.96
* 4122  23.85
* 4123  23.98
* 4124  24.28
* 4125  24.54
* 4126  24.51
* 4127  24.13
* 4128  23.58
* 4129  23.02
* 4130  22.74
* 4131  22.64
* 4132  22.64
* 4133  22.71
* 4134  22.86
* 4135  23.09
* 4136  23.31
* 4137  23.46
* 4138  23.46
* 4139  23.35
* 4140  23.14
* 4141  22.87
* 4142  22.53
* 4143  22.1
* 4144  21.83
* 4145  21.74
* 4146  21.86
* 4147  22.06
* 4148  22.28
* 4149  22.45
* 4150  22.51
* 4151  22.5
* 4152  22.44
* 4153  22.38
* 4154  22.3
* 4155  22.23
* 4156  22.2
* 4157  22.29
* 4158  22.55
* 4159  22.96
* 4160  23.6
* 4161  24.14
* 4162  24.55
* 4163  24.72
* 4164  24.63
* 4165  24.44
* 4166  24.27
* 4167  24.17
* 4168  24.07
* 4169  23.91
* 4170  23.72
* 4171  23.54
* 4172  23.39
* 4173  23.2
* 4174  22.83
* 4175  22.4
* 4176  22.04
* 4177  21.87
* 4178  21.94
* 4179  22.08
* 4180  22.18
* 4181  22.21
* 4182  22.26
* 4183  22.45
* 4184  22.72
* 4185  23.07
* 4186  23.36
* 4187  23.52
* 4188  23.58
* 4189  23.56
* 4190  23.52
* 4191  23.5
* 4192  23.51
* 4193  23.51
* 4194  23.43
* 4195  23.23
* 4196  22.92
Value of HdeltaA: -1.6 angstrom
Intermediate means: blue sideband 23.5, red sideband 22.7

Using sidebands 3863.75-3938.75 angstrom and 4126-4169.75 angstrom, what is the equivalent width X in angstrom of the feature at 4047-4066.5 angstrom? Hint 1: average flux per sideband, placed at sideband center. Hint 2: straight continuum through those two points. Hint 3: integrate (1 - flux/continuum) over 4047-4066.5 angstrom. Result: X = -4.10 angstrom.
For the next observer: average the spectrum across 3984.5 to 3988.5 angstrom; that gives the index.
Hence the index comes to 22.5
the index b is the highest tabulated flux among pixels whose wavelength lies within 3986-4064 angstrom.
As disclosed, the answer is 25.1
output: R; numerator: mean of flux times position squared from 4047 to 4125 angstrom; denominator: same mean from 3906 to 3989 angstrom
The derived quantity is 1.75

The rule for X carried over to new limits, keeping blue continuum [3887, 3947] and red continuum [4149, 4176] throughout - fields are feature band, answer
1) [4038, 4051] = -3.8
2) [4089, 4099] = -1.9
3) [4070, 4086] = -3.0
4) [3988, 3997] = -3.1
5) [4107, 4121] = -1.8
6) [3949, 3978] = 3.2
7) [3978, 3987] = -2.6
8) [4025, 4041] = -4.3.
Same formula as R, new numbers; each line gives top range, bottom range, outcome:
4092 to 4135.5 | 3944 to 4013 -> 1.35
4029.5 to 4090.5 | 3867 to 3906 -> 1.89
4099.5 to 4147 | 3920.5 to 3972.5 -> 2.04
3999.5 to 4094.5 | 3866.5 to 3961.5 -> 1.82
